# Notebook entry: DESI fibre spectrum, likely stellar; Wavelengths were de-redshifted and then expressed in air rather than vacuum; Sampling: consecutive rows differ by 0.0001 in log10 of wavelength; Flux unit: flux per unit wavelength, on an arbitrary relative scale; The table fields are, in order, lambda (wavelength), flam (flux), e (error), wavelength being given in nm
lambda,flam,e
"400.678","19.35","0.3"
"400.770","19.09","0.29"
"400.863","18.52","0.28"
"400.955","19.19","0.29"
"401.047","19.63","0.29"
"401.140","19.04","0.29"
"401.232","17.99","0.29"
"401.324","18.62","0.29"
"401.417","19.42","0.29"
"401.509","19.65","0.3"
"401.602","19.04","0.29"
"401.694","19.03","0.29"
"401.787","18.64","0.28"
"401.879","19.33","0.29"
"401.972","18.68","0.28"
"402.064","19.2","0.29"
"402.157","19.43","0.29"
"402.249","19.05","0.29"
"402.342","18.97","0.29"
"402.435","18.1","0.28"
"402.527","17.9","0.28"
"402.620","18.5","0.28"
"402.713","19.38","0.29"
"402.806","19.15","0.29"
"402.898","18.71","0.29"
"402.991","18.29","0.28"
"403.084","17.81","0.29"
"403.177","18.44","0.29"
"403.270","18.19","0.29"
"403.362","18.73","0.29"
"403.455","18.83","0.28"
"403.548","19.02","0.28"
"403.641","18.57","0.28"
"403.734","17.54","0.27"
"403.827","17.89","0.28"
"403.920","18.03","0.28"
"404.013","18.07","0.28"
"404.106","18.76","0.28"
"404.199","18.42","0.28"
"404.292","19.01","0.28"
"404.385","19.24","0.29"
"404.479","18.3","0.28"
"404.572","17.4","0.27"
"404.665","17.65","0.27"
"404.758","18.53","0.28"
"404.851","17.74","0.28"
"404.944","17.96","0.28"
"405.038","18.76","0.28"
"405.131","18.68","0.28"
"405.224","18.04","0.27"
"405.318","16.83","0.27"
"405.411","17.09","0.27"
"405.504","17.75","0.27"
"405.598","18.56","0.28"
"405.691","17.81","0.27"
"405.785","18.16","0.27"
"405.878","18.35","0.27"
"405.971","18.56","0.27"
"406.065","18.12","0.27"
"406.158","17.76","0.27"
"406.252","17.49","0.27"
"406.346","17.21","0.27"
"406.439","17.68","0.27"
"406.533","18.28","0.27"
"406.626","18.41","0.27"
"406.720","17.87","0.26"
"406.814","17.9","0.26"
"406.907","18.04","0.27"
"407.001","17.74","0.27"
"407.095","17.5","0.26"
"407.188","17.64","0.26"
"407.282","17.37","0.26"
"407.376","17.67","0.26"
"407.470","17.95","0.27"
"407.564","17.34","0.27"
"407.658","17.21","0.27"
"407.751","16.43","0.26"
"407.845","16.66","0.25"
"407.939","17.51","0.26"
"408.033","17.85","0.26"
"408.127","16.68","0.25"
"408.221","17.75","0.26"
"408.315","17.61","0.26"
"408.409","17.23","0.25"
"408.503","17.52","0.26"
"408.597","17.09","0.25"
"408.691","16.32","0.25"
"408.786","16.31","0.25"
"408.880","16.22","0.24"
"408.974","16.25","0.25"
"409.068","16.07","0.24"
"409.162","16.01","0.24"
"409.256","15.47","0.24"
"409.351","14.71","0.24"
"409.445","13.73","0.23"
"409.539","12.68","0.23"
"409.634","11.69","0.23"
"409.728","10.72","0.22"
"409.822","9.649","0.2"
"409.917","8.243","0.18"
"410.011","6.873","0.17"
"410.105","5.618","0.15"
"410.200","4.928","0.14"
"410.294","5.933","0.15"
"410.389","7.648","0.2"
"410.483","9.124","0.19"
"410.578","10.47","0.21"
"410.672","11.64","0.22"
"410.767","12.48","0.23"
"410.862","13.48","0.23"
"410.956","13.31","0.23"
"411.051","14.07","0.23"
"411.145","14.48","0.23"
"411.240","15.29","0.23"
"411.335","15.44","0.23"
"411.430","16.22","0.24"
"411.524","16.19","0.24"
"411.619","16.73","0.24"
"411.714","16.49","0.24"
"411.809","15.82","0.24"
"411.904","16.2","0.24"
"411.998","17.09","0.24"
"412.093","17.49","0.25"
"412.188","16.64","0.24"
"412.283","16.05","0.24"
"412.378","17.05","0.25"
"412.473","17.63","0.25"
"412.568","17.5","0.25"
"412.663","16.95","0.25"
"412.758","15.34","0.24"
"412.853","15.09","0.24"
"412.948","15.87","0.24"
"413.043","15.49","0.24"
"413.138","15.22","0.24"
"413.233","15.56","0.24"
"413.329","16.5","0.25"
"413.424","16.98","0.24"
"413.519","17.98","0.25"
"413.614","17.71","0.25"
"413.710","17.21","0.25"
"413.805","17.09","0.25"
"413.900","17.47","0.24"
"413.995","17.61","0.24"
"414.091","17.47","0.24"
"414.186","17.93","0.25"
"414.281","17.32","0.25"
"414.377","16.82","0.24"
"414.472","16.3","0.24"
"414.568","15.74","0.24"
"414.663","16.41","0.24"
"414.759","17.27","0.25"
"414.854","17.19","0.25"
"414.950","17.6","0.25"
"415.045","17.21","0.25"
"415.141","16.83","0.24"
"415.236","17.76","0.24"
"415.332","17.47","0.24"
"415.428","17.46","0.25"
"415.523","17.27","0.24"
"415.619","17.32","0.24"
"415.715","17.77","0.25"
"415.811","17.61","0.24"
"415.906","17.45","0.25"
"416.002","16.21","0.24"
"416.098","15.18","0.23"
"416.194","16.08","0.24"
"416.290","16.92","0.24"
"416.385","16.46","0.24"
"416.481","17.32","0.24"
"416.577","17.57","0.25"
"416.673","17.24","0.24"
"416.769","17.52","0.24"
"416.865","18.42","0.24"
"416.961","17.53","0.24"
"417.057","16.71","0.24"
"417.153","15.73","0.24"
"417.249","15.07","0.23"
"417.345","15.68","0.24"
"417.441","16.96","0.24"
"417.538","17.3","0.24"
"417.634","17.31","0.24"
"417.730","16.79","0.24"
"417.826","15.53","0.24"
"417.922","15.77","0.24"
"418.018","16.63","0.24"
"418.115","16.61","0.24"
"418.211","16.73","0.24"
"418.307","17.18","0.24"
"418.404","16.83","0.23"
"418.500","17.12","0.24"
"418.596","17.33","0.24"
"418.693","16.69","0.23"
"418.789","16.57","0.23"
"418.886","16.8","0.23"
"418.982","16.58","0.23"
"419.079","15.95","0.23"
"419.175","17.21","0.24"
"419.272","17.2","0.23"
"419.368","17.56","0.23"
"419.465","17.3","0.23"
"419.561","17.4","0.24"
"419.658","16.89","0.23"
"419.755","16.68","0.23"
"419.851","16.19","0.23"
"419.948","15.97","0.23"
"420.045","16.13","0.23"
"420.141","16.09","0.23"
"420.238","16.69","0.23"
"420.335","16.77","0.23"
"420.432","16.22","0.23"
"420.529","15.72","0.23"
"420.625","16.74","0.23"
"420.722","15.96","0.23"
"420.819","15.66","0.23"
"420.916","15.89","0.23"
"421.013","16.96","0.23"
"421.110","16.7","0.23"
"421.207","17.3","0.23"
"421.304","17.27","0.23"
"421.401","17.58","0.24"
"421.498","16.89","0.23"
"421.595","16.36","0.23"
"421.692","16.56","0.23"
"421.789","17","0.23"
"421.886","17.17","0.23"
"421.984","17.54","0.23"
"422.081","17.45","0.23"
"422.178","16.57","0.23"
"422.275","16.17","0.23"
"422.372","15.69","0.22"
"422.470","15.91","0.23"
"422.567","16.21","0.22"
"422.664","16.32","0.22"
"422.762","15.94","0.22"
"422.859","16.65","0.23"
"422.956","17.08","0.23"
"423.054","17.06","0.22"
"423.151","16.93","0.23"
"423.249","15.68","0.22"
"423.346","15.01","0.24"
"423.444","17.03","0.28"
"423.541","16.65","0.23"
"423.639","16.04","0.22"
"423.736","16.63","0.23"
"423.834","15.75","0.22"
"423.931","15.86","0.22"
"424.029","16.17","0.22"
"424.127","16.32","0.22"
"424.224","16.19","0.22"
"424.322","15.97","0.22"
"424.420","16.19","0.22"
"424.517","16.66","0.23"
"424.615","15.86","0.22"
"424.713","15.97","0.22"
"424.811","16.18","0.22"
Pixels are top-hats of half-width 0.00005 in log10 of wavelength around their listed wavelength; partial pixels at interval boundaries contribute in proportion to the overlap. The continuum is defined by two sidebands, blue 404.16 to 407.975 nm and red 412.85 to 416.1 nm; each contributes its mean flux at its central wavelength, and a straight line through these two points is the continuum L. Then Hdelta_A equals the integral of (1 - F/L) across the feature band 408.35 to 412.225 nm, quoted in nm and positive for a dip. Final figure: 0.86 nm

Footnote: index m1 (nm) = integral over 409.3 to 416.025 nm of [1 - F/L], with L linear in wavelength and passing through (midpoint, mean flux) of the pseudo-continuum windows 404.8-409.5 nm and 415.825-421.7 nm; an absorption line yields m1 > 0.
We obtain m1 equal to 0.776 nm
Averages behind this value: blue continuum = 17.3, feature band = 15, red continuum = 16.7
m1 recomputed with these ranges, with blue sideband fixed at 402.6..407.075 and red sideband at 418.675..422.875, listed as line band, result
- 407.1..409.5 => 0.15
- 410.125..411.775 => 0.48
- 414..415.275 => 0.01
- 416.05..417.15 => 0.01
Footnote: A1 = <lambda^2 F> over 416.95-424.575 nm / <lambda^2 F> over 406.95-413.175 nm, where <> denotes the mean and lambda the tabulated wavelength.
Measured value 1.17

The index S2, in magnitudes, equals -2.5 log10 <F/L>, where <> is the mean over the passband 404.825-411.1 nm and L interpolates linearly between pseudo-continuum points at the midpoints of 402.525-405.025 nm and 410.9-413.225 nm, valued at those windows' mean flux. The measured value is 0.12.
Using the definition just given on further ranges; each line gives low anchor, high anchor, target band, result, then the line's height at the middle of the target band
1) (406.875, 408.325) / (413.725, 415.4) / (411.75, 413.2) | 0.056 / 17.2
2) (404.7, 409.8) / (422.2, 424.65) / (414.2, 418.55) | -0.020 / 16.6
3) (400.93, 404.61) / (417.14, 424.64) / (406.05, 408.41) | 0.035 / 18.1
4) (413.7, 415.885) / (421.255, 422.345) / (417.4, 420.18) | 0.021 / 17.1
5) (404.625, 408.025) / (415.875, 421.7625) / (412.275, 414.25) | 0.026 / 17.2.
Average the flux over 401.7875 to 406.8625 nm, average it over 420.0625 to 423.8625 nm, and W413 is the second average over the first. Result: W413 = 0.90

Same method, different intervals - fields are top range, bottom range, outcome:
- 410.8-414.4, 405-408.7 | 0.92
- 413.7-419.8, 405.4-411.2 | 1.12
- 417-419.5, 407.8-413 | 1.16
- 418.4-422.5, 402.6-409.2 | 0.94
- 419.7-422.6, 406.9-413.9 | 1.10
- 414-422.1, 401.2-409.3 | 0.94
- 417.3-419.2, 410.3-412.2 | 1.18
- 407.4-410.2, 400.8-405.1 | 0.79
